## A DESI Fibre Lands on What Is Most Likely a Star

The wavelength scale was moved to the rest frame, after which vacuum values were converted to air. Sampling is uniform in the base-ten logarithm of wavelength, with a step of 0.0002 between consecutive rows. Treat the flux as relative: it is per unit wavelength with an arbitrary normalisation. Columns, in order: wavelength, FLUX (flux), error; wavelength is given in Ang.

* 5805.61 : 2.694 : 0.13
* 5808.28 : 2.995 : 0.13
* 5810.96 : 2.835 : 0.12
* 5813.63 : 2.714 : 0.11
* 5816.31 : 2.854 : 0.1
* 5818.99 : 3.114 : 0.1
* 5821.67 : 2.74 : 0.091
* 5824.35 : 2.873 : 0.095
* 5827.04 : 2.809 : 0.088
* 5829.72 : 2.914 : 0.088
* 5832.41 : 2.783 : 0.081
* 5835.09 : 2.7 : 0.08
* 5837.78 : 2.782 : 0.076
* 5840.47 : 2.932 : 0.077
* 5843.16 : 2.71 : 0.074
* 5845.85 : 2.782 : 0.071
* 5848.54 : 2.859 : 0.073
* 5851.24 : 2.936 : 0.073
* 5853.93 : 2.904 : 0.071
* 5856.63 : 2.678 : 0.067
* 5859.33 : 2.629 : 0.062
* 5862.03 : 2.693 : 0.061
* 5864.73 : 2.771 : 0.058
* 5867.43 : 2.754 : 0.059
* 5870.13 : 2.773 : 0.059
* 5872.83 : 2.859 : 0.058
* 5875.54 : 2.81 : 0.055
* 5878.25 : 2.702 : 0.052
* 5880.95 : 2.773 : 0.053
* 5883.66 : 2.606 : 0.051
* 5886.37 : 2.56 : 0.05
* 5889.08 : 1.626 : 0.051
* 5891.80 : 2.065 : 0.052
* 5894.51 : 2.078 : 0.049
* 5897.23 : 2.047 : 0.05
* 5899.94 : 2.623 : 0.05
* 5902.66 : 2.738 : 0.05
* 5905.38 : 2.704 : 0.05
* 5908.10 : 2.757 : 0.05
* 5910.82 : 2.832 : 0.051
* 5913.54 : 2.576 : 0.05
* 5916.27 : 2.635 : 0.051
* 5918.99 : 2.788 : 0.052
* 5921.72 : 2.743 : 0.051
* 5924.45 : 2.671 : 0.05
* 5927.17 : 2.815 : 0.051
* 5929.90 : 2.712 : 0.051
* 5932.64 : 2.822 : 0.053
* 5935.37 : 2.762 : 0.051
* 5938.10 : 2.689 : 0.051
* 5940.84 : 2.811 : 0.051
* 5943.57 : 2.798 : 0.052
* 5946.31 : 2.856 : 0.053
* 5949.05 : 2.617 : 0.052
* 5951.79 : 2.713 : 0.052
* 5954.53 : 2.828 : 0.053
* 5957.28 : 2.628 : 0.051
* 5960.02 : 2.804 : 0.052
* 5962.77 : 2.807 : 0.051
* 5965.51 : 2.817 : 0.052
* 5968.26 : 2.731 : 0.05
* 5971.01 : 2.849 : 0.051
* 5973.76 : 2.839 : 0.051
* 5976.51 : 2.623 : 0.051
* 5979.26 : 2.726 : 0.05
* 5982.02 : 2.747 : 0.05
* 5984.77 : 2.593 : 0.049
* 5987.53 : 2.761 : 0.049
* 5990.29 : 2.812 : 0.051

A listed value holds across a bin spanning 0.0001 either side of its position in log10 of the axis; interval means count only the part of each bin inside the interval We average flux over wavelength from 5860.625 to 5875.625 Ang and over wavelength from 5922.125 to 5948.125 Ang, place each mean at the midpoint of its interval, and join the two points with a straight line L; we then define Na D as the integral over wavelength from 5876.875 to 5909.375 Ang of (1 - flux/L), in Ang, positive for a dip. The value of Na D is 3.9 Ang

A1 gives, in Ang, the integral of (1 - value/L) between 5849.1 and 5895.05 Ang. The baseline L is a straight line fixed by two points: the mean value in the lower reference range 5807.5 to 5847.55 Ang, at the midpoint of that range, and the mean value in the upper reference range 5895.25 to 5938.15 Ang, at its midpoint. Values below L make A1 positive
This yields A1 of 2.4 Ang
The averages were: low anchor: 2.83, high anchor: 2.67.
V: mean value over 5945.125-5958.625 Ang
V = 2.73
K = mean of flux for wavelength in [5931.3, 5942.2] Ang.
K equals 2.77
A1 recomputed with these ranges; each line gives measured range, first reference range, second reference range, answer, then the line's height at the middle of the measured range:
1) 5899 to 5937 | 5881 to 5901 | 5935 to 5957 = -3.5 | 2.5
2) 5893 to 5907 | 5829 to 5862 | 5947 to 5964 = 1.6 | 2.77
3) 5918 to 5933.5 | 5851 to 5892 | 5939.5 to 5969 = -0.2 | 2.72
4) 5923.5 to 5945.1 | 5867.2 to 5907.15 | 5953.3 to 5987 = -1.0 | 2.65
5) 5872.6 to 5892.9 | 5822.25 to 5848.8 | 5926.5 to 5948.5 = 2.2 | 2.79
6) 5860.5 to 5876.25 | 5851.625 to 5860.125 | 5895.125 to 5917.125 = -0.3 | 2.72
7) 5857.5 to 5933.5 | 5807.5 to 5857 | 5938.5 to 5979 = 5.1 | 2.8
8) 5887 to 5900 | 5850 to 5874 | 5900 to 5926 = 3.2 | 2.74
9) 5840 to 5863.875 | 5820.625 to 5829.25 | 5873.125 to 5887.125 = -0.2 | 2.77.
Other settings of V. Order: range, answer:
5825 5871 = 2.79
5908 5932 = 2.73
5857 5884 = 2.74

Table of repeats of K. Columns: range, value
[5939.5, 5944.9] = 2.81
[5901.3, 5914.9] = 2.72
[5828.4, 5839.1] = 2.79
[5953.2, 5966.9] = 2.78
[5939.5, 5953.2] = 2.76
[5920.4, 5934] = 2.75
